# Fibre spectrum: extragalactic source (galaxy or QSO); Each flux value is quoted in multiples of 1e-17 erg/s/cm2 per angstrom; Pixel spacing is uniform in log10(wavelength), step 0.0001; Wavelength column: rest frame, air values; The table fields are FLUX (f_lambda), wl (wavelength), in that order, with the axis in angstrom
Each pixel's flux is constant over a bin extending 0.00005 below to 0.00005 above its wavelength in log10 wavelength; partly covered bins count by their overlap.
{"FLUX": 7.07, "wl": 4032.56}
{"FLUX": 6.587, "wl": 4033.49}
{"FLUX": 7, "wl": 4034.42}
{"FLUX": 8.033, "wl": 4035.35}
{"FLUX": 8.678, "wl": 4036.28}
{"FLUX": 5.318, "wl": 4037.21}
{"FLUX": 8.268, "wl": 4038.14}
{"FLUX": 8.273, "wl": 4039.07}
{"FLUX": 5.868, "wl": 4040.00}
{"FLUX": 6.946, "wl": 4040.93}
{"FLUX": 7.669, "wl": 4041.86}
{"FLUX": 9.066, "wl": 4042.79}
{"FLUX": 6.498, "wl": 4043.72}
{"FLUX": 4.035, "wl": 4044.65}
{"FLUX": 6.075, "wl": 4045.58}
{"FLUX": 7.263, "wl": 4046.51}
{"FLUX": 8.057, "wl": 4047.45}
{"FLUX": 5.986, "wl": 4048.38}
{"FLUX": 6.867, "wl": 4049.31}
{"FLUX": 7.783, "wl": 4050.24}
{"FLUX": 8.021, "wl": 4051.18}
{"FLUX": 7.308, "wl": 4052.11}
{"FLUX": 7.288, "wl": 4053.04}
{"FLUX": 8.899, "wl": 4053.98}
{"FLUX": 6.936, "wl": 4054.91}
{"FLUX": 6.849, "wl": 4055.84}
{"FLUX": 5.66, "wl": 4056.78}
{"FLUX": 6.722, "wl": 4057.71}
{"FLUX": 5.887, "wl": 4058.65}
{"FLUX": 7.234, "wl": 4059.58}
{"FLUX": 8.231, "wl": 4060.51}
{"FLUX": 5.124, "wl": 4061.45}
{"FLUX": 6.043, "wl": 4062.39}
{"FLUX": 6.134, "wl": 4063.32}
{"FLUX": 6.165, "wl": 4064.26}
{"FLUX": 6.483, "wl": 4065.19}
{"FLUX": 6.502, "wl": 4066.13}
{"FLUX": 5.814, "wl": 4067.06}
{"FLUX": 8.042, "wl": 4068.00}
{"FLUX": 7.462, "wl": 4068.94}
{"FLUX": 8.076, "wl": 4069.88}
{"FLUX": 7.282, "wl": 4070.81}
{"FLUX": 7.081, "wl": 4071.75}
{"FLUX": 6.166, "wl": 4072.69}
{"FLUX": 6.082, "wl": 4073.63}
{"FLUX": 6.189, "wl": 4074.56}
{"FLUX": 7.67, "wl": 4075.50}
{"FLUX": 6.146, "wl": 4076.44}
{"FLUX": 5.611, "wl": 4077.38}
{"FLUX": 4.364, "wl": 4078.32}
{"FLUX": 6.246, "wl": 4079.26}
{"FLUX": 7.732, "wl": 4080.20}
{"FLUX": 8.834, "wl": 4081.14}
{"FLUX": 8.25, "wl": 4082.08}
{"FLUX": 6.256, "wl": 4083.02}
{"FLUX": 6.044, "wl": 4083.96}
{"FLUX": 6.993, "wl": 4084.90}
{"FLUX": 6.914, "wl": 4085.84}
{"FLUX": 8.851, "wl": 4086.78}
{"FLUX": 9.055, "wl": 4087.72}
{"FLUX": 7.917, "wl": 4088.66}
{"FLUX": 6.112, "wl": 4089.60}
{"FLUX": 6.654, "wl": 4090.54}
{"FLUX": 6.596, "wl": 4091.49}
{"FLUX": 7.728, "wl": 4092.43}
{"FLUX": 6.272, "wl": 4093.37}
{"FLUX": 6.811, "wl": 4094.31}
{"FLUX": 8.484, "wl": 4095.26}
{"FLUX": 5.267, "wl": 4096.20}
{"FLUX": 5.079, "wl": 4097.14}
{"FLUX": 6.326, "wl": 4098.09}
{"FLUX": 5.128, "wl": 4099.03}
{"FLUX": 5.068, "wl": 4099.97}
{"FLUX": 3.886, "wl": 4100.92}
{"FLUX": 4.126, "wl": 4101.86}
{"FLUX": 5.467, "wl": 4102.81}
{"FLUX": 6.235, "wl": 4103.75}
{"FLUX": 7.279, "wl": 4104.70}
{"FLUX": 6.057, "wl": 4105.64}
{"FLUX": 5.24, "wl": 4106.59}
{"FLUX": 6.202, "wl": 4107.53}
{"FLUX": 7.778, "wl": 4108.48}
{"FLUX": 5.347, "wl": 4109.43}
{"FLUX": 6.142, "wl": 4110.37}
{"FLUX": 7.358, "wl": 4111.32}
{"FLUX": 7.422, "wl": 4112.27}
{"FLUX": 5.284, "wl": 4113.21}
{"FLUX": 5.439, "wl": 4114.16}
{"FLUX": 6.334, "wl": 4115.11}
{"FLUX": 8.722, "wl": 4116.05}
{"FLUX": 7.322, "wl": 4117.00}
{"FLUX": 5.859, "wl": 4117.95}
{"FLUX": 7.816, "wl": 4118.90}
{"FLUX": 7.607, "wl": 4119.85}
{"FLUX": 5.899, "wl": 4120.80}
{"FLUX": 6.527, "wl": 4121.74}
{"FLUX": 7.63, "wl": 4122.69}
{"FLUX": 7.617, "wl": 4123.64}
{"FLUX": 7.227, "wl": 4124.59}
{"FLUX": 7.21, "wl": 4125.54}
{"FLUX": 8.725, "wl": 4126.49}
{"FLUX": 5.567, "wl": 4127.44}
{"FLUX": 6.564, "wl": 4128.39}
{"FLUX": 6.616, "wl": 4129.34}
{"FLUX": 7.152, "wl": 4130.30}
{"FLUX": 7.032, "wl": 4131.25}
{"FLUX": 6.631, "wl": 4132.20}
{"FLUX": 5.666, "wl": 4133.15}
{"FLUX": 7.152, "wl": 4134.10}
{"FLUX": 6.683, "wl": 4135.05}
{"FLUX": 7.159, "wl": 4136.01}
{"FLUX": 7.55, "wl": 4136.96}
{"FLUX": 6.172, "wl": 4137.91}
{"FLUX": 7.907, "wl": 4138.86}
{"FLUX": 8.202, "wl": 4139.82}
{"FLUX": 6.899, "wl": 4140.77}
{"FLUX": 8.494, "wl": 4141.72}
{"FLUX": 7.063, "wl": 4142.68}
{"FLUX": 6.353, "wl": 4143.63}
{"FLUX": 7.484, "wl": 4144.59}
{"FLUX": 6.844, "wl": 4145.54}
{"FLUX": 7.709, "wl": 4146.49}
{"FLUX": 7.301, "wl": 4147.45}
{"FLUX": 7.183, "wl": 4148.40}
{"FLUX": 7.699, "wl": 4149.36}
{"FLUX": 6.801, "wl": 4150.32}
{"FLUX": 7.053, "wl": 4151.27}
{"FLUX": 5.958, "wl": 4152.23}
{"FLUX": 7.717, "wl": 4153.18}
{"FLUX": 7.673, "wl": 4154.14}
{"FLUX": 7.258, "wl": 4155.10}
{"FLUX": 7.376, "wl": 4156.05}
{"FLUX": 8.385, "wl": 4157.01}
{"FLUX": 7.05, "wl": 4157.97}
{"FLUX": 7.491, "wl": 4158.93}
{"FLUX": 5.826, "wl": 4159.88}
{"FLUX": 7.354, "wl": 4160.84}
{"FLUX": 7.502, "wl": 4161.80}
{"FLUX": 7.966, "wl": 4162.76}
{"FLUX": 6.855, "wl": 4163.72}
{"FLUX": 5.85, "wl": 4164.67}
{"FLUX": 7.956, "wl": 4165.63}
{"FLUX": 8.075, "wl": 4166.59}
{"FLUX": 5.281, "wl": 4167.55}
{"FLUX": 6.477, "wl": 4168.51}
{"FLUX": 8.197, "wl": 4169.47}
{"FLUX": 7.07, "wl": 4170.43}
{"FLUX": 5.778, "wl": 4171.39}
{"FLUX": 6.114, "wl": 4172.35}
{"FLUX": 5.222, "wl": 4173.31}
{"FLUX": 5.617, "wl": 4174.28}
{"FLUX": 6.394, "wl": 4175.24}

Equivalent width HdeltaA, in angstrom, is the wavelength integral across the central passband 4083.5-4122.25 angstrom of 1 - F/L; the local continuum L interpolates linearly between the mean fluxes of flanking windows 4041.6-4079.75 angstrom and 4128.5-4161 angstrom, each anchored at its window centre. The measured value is 2.45 angstrom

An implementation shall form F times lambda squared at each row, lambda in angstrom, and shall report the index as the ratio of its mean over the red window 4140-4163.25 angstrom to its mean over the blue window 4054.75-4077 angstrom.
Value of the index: 1.1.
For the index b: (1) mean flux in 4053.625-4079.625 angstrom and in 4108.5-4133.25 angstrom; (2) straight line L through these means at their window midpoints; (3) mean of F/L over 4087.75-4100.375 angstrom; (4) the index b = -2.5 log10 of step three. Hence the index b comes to 0.032 mag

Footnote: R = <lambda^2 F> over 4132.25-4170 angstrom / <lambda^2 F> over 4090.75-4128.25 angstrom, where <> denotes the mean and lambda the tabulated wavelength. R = 1.13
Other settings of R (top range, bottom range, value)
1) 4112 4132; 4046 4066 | 1.04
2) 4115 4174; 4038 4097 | 1.06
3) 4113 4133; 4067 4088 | 1.01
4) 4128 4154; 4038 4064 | 1.07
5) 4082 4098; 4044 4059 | 1.04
